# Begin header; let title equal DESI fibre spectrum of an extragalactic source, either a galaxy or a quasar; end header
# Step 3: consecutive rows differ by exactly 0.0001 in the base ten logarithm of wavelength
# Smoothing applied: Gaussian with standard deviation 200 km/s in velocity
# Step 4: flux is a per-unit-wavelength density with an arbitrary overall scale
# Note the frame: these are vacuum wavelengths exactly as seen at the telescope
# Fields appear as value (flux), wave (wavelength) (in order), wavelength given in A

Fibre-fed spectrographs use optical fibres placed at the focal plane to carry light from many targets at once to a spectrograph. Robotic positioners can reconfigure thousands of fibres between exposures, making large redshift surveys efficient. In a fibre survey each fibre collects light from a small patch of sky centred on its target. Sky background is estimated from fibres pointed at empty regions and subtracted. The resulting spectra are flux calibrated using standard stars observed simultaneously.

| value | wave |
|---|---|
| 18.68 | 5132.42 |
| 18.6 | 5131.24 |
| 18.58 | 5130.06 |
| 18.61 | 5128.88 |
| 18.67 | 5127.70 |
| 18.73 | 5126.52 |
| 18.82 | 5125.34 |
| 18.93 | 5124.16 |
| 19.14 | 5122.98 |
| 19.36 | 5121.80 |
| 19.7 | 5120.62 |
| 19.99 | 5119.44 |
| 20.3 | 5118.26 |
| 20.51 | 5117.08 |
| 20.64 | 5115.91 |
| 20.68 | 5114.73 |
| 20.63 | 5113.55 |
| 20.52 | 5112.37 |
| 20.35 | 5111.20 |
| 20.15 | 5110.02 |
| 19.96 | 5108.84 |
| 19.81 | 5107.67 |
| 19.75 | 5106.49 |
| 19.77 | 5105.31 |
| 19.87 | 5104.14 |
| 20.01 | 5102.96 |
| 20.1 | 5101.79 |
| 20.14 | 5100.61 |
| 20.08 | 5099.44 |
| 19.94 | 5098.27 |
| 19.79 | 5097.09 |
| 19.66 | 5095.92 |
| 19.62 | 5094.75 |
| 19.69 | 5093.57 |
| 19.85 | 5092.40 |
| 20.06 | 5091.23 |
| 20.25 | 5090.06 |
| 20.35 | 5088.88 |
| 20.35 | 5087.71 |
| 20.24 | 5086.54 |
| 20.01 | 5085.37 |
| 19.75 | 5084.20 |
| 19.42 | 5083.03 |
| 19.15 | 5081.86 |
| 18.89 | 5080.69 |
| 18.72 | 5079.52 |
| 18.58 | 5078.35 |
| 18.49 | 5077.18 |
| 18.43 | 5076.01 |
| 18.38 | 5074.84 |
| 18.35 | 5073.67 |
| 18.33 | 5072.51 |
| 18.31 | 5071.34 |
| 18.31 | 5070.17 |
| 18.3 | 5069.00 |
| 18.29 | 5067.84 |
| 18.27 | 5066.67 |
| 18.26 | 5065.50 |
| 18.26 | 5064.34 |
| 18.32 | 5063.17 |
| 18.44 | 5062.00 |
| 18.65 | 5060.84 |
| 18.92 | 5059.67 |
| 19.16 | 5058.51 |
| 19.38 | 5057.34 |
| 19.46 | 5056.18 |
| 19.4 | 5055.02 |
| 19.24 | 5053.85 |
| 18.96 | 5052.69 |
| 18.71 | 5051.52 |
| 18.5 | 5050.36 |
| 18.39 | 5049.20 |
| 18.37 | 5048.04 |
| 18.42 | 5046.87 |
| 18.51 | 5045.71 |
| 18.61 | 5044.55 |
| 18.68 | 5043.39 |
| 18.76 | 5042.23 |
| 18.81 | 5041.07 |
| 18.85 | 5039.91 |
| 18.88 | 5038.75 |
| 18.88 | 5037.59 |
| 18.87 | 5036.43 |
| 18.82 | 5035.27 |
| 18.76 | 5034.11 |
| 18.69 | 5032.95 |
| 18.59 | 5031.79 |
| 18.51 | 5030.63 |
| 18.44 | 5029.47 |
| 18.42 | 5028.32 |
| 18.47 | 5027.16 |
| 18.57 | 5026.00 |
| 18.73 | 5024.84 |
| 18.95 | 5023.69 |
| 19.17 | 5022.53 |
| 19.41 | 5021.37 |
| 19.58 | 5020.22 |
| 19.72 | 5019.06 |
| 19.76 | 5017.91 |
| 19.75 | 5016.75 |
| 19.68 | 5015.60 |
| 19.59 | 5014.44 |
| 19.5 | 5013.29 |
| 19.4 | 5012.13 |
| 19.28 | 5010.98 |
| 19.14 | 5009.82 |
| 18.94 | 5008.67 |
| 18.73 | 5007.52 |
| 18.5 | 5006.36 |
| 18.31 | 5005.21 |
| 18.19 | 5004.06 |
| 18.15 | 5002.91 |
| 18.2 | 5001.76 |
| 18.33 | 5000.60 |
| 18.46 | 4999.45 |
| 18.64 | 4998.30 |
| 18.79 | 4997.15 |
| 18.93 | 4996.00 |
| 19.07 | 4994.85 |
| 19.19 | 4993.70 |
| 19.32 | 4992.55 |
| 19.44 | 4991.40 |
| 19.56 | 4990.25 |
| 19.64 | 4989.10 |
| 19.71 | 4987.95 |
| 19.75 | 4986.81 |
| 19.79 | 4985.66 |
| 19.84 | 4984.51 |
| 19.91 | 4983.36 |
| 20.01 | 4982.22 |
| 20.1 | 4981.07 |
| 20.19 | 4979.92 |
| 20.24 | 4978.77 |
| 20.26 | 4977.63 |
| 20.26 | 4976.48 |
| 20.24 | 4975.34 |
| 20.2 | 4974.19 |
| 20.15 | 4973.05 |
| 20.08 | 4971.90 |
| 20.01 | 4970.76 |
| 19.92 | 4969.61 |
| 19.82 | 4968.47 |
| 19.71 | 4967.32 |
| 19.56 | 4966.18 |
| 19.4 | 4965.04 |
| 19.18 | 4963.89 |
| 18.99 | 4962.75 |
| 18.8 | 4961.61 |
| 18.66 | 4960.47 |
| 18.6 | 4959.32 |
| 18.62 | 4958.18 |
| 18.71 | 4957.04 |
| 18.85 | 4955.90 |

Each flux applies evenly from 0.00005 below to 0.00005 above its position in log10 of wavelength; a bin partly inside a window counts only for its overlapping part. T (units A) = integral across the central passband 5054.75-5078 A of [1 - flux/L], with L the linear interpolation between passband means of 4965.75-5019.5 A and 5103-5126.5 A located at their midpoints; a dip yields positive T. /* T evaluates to 1.4 A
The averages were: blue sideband 19.4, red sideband 19.9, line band 18.6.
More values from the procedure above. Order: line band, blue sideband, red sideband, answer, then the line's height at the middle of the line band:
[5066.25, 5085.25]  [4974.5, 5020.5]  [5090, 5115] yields 1.14 A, 19.9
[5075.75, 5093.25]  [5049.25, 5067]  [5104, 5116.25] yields -0.02 A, 19.5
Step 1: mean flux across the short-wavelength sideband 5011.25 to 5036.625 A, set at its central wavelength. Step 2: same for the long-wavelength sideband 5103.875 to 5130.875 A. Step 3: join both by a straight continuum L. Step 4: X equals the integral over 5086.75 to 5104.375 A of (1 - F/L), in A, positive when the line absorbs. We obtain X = -0.39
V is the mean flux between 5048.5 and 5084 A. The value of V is 18.7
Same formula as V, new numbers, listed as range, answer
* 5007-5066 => 18.9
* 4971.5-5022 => 19.4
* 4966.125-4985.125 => 20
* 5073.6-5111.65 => 19.6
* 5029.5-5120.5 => 19.2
